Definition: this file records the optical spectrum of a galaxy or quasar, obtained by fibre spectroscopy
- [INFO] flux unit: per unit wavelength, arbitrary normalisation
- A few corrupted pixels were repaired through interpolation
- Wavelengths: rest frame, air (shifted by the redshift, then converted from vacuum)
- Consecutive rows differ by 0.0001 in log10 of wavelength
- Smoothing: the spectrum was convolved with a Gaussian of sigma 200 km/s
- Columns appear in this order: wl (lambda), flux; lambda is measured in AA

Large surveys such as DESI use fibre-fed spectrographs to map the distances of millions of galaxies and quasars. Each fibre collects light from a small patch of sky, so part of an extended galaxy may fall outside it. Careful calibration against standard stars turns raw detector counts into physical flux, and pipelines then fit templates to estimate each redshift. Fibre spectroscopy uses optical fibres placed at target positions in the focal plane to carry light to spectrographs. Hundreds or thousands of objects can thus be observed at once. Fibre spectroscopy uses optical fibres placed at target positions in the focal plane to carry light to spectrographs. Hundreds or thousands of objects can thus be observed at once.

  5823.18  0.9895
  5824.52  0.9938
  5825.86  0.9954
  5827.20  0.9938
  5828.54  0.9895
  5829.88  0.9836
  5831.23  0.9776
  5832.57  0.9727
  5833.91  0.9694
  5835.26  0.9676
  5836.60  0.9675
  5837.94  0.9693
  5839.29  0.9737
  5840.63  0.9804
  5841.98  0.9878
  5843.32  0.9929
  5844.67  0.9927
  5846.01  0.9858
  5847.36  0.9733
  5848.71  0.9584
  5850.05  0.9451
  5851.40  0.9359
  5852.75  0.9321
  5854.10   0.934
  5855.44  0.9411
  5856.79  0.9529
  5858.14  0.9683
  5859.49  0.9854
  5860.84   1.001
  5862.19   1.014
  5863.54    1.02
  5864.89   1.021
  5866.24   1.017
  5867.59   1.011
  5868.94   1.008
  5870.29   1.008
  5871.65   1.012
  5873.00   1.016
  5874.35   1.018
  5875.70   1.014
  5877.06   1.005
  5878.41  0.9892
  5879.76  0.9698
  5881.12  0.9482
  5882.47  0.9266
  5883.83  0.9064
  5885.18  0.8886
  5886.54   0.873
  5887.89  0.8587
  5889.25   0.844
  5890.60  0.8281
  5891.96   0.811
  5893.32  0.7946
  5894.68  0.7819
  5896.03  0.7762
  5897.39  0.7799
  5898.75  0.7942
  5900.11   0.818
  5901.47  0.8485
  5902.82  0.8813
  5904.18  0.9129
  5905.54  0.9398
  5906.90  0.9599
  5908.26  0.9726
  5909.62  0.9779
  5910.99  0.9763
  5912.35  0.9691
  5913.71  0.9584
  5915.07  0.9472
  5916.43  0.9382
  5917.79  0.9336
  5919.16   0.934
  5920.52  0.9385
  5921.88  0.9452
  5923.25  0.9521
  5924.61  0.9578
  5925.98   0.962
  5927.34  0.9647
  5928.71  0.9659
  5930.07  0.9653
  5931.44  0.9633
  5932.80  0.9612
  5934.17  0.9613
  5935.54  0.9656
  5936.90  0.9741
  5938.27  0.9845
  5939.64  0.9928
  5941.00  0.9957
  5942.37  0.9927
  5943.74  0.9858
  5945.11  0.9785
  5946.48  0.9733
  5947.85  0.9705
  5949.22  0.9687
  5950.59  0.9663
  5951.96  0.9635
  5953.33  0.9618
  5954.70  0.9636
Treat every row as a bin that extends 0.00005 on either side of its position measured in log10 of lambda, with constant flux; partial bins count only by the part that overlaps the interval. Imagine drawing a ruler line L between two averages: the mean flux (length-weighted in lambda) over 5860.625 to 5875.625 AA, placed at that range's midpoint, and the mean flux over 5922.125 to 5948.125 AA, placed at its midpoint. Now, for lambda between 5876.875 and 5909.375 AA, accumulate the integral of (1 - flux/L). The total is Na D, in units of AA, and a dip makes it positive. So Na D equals 3.88 AA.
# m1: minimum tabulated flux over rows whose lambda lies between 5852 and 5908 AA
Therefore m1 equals 0.7762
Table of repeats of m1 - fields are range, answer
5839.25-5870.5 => 0.9321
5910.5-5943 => 0.9336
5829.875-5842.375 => 0.9675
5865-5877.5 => 1.005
